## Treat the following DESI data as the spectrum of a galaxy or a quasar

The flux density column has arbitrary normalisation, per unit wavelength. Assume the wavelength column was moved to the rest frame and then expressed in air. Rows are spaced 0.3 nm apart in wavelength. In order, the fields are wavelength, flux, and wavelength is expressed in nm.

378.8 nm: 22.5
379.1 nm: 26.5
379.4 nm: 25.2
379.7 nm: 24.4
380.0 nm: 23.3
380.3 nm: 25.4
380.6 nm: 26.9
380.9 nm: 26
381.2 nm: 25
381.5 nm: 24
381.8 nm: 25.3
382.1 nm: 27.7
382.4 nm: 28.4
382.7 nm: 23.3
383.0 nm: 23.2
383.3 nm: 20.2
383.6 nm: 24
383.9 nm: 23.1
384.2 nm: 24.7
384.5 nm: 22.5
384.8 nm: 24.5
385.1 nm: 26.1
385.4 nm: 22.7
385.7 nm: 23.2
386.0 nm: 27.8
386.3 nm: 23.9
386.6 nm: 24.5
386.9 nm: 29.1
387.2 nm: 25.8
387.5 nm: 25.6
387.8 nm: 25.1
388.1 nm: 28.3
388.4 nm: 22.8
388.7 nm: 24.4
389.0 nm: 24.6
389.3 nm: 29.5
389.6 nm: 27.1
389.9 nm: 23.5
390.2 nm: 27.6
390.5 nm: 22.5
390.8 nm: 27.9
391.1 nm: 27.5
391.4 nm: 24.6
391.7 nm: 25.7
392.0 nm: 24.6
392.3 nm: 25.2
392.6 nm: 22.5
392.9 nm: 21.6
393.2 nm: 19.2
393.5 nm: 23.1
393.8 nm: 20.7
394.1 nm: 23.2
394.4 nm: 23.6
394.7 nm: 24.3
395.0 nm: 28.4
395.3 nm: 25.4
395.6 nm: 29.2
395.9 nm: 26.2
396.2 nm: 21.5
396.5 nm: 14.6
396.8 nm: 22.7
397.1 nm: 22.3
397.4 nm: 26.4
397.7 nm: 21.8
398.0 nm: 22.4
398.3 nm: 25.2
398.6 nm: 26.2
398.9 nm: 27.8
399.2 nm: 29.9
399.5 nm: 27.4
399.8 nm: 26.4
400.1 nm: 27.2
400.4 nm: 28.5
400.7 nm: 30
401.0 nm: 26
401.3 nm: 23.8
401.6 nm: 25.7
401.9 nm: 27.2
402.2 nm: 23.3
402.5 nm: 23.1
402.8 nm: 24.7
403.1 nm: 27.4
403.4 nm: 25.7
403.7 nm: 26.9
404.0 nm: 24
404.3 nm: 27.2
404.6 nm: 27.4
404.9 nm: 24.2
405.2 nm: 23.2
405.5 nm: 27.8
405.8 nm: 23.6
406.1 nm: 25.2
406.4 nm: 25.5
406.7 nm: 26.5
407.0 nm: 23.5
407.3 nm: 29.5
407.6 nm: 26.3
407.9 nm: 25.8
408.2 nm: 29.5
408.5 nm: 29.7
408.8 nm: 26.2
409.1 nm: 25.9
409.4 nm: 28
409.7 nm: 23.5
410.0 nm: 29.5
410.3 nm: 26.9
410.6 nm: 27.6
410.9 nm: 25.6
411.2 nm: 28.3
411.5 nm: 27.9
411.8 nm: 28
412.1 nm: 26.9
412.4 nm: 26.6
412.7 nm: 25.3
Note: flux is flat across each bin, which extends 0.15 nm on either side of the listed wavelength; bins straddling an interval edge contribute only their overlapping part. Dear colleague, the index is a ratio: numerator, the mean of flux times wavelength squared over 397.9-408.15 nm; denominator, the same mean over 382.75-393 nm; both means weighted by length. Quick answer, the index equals 1.1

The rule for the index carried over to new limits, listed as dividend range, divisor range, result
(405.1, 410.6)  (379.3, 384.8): 1.23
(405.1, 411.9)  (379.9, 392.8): 1.19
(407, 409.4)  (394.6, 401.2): 1.13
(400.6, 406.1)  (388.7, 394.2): 1.11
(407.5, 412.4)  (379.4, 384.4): 1.27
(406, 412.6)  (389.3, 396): 1.18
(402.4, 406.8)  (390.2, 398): 1.13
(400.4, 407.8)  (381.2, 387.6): 1.15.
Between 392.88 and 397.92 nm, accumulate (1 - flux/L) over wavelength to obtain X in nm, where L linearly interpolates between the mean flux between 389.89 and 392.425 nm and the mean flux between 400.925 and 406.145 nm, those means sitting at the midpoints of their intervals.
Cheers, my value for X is 0.45 nm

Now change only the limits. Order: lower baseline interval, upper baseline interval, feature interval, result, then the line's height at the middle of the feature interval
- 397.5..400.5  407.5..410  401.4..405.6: 0.173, 26.6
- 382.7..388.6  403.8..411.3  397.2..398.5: 0.082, 25.6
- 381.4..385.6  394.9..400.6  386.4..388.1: -0.114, 24.5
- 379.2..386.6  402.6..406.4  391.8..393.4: 0.148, 25.1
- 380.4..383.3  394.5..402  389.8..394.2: 0.242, 25.4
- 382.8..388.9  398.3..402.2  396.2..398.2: 0.354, 26.4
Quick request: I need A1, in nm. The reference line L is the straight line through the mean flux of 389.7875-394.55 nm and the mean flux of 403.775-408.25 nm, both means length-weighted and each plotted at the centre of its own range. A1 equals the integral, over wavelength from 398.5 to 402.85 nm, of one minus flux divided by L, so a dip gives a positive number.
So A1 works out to -0.242 nm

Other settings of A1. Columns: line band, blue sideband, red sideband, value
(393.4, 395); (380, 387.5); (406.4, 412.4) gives 0.14 nm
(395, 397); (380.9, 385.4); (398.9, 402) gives 0.22 nm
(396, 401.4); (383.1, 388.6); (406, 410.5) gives 0.18 nm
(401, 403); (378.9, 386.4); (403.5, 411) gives 0.09 nm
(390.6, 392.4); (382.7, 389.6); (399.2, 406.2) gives -0.05 nm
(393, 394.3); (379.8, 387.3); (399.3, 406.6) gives 0.19 nm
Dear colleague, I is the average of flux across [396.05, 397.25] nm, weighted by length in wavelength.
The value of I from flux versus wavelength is 20.3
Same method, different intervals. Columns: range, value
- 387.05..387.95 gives 25.5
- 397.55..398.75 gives 23.9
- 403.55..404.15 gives 25.4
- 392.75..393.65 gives 21.3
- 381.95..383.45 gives 24.6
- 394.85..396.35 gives 26.1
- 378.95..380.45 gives 25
